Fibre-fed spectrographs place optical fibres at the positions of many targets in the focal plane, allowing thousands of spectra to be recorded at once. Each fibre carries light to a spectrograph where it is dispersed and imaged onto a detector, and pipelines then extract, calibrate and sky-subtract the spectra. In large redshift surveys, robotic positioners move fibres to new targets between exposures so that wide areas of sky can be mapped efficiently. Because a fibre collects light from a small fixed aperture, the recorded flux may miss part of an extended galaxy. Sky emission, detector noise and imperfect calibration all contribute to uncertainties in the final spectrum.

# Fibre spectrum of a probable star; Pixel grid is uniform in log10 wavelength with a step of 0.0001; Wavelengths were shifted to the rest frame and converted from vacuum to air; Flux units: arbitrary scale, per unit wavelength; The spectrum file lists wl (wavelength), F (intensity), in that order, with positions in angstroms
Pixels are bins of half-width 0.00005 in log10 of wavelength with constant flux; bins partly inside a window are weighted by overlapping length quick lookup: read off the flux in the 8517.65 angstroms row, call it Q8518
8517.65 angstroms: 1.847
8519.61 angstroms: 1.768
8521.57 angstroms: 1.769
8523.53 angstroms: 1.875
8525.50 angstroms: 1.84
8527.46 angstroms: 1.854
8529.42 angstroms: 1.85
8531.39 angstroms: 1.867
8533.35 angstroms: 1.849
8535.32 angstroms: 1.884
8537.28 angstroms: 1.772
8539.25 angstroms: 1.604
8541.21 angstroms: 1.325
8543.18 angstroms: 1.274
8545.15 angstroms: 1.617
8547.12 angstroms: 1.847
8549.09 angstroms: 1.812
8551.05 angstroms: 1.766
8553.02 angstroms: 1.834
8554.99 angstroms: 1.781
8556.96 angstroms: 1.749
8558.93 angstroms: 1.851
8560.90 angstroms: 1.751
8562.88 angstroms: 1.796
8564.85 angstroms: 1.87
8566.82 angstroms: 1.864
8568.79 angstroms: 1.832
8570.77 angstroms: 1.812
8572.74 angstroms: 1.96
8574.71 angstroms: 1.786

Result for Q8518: 1.847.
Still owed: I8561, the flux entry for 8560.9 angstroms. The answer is 1.751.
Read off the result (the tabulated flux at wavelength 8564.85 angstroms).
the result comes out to 1.87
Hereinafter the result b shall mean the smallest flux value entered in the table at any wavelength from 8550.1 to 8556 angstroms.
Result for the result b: 1.766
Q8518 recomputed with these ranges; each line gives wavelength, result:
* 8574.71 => 1.786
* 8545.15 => 1.617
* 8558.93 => 1.851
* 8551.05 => 1.766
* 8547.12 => 1.847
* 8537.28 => 1.772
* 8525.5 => 1.84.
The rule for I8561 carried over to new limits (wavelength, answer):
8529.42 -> 1.85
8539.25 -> 1.604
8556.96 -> 1.749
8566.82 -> 1.864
